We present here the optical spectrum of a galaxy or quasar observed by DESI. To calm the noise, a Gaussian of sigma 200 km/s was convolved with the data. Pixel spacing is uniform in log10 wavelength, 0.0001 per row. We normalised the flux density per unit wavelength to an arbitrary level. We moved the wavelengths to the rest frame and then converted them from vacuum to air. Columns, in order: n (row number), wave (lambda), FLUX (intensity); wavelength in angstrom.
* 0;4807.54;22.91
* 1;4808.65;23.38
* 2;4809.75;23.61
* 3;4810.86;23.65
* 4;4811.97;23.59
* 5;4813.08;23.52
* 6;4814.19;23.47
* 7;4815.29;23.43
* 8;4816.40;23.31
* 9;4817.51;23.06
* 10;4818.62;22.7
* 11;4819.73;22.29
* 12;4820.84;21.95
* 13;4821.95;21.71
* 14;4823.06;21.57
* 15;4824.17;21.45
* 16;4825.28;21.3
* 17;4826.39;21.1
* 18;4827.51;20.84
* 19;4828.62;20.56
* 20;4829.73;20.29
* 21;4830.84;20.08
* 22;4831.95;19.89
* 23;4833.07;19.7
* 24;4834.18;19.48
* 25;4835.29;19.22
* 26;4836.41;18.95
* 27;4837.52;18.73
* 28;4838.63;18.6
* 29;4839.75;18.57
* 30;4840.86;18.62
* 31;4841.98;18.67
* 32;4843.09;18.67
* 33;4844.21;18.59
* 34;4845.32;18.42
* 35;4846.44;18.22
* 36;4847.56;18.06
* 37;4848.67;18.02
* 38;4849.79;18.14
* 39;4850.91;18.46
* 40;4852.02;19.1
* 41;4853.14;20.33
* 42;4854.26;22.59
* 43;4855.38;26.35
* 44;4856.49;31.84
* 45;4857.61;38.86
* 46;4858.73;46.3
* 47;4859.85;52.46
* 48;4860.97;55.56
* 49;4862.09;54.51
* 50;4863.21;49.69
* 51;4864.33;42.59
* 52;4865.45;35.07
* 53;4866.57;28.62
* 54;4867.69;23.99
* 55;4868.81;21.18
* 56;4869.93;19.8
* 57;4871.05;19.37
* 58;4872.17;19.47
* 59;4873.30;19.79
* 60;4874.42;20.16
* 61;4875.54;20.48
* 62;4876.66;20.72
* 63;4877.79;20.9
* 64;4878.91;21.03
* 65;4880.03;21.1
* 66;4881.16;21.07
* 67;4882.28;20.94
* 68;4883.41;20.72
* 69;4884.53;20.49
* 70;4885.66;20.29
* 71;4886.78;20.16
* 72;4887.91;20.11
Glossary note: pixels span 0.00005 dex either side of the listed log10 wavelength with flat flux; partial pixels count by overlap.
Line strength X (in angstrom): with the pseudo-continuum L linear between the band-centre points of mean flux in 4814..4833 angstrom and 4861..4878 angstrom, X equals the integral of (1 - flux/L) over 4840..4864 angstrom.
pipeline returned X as -2.02 angstrom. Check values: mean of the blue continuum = 21.6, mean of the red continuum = 28.8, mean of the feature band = 28.7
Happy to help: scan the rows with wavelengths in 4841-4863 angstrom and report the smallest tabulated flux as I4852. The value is 18.02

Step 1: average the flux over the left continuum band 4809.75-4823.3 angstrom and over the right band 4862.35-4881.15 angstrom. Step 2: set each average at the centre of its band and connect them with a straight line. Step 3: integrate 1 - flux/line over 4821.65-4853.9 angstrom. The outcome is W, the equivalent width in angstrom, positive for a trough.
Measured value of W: 6.0 angstrom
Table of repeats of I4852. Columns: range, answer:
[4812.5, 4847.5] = 18.22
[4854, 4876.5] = 19.37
